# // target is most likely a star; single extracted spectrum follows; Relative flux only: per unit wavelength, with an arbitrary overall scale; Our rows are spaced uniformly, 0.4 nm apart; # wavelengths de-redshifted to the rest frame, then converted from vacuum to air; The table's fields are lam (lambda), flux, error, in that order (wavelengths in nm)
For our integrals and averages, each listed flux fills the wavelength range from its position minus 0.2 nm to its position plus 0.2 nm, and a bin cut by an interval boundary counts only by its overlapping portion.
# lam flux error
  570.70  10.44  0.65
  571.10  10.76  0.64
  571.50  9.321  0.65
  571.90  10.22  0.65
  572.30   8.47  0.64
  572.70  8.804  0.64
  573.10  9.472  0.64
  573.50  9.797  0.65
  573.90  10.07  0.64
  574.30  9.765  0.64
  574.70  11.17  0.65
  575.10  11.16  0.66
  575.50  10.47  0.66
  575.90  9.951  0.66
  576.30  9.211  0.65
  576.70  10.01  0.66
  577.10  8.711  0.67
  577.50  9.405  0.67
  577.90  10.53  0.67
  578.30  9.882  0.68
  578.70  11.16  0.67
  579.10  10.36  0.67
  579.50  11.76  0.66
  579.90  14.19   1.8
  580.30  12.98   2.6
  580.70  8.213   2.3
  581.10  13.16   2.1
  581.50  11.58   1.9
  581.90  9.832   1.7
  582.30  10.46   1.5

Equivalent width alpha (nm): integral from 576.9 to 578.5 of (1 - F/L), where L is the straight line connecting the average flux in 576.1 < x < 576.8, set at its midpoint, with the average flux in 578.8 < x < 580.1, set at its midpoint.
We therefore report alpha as 0.15 nm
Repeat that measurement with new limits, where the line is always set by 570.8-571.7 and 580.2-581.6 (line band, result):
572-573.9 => 0.19 nm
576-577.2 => 0.15 nm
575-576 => 0.01 nm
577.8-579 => 0.06 nm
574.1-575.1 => -0.01 nm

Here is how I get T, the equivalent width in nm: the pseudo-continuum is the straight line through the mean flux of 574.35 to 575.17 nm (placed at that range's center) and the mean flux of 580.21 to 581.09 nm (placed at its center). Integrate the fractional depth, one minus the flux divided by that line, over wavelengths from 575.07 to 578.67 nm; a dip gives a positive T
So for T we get 0.32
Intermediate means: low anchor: 10.9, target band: 9.93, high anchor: 10.9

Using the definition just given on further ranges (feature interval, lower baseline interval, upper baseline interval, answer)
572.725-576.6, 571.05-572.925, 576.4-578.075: -0.22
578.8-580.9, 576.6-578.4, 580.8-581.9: -0.14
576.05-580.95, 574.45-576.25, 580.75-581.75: 0.25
